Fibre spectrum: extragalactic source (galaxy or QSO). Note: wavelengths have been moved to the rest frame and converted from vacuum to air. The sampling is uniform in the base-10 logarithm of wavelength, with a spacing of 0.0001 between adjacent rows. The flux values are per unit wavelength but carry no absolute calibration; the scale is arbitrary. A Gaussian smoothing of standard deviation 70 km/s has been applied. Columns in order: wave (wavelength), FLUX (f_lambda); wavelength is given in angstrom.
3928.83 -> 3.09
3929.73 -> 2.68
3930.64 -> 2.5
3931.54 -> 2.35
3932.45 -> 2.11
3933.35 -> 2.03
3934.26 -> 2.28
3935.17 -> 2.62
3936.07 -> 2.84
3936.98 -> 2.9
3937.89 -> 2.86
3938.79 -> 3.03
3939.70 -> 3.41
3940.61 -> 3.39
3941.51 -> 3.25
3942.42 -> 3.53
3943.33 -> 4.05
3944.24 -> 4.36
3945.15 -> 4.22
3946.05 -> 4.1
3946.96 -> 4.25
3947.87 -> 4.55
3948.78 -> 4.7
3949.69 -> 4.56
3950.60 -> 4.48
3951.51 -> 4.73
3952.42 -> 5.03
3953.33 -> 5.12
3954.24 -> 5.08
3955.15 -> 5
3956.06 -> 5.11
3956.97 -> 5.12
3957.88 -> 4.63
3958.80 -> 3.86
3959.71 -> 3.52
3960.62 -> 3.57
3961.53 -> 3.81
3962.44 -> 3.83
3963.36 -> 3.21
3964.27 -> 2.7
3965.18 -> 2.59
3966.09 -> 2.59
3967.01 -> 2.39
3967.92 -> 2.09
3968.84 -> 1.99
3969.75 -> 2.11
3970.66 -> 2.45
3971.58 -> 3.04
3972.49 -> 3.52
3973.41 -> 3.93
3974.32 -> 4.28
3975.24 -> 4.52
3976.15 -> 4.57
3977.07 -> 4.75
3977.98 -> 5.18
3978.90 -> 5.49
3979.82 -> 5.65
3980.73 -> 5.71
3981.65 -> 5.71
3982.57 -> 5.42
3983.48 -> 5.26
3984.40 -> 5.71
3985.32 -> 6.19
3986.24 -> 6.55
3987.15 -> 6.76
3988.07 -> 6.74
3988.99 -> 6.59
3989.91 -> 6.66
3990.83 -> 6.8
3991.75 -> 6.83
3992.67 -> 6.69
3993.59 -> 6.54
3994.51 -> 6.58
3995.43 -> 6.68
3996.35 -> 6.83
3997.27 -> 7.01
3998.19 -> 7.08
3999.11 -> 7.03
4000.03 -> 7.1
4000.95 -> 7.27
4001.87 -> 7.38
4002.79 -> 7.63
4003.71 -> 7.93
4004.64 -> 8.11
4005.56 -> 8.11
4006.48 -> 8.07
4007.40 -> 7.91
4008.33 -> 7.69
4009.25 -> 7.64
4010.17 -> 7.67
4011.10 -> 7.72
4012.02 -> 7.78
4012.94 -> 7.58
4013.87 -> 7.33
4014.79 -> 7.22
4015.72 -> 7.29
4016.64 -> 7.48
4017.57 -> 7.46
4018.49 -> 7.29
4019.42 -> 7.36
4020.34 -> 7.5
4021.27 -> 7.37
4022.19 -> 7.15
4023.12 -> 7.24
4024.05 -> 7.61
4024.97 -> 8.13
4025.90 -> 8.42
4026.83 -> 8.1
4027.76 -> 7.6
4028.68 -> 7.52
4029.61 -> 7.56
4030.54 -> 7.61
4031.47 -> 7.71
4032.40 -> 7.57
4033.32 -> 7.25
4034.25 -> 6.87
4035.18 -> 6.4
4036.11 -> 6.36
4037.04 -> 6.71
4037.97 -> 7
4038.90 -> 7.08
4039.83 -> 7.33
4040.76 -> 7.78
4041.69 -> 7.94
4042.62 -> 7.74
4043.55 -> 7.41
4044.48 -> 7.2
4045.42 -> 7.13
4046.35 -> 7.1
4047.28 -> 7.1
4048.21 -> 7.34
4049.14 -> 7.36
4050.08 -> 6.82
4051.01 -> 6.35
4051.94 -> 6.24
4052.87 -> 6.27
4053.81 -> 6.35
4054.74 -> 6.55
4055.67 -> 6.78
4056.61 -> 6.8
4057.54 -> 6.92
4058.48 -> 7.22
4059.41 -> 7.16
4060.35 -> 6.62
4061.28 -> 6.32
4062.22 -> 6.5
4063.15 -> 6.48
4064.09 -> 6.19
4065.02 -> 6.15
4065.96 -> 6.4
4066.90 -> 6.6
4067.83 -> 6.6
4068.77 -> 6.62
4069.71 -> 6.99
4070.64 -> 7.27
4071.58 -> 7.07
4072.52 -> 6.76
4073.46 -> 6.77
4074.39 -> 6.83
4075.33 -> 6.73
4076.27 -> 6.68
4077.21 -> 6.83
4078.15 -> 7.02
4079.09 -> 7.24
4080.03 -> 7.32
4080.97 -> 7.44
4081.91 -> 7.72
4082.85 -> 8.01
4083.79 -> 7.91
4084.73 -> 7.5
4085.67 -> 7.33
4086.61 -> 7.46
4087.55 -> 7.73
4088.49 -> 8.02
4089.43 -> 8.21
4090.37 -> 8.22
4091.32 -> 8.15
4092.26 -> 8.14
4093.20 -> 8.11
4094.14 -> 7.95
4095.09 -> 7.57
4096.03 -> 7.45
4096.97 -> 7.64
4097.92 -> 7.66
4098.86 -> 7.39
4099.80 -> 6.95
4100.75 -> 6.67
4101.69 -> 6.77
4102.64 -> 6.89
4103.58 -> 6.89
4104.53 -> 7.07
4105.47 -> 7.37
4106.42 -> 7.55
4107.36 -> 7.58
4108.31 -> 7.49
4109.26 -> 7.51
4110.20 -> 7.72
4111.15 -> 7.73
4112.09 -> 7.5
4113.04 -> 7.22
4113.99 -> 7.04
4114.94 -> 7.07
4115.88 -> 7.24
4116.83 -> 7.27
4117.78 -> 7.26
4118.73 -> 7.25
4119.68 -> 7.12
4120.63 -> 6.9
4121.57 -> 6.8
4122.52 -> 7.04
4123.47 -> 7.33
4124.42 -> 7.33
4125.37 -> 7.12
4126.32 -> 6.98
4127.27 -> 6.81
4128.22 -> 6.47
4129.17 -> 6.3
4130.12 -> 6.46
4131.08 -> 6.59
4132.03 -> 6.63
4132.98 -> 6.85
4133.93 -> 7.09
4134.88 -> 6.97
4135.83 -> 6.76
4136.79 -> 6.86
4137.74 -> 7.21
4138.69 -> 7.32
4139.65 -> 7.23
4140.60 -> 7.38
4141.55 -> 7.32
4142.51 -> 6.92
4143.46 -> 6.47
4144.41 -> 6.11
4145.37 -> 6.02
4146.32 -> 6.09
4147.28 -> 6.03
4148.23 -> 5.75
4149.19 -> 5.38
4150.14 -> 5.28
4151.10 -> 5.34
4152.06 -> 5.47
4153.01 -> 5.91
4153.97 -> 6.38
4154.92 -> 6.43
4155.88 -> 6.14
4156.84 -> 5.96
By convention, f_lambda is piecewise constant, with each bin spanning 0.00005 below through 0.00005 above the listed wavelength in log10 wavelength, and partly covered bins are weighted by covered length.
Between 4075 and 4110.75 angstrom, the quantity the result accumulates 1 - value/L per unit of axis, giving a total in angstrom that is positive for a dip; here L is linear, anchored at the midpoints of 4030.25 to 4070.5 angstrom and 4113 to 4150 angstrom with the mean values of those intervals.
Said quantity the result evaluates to -3.3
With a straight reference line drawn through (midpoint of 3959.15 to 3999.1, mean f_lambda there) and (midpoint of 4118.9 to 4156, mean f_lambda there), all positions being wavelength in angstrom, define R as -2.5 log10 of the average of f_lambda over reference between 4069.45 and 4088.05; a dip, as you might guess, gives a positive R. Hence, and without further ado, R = -0.21 mag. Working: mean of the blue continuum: 4.91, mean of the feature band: 7.24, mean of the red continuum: 6.59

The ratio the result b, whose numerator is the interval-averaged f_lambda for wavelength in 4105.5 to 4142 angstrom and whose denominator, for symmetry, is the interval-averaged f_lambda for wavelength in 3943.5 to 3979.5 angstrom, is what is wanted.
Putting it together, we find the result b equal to 1.79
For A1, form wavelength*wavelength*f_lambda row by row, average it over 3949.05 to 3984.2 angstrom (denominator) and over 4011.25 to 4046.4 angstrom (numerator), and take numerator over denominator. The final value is 1.8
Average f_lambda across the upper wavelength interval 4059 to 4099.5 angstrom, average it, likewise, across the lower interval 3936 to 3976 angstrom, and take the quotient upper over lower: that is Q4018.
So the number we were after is 1.93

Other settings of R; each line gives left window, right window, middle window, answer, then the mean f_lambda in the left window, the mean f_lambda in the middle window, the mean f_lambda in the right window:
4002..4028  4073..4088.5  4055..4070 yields 0.12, 7.65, 6.64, 7.31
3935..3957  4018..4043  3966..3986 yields 0.24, 4.09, 4.26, 7.42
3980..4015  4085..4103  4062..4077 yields 0.12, 6.98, 6.67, 7.6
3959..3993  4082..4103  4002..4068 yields -0.19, 4.57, 7.22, 7.63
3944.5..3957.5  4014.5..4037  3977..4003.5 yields -0.05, 4.71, 6.45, 7.41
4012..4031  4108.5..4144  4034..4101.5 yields 0.03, 7.55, 7.12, 7.06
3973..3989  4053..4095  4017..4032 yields -0.21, 5.48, 7.6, 7.13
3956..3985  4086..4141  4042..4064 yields -0.17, 4.01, 6.85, 7.26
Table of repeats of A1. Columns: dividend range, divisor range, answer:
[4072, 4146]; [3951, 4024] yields 1.31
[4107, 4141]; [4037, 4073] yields 1.07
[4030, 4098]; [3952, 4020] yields 1.29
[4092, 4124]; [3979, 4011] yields 1.13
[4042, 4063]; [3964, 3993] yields 1.50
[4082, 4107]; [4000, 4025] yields 1.04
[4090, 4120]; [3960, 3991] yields 1.77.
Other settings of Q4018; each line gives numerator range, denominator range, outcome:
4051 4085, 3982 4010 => 0.98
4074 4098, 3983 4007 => 1.09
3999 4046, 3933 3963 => 1.90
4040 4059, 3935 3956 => 1.74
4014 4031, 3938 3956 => 1.78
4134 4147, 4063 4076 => 1.02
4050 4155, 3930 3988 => 1.74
